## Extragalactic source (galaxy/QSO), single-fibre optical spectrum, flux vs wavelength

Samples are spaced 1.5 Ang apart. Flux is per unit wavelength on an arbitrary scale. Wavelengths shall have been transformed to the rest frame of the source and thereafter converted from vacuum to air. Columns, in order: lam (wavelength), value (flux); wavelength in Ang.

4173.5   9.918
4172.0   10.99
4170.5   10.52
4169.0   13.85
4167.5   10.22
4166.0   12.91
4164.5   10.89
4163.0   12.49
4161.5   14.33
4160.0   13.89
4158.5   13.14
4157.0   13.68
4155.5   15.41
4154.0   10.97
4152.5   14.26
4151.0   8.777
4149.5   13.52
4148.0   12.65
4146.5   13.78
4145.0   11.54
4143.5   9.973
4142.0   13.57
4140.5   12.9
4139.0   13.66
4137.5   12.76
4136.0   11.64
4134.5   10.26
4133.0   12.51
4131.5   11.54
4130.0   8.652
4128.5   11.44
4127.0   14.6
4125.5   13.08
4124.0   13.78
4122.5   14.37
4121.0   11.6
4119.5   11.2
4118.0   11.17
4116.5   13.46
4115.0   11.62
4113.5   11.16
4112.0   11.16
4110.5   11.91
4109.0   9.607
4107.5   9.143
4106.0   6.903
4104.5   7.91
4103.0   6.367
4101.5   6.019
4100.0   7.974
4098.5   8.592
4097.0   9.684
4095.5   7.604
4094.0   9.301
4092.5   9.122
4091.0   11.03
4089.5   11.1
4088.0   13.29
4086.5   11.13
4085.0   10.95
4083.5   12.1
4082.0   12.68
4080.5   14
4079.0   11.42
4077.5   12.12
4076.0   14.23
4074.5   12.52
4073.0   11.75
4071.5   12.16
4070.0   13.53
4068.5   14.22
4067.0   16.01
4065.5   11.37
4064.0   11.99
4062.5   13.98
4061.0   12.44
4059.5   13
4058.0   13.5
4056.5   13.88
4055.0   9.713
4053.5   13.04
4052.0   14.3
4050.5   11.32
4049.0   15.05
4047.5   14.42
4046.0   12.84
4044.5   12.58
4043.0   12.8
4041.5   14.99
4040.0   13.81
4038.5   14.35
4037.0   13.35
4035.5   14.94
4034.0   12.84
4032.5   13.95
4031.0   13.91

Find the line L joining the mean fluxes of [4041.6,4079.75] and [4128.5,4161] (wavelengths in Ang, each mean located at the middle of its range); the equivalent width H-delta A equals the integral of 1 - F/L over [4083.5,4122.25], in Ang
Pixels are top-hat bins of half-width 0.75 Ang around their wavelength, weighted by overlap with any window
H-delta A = 8.0 Ang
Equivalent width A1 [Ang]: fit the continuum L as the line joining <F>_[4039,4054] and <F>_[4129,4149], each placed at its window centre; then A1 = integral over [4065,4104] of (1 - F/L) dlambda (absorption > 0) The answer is 5.4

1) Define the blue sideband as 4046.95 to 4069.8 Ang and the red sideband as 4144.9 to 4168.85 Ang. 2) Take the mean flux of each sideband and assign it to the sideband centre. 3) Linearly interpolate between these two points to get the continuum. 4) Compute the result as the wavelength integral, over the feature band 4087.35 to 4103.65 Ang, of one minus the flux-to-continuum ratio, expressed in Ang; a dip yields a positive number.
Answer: 4.9 Ang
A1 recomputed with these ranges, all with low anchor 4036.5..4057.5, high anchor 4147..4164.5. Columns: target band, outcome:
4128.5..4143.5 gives 1.4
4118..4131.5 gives 0.8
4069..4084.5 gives 0.7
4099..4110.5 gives 4.5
